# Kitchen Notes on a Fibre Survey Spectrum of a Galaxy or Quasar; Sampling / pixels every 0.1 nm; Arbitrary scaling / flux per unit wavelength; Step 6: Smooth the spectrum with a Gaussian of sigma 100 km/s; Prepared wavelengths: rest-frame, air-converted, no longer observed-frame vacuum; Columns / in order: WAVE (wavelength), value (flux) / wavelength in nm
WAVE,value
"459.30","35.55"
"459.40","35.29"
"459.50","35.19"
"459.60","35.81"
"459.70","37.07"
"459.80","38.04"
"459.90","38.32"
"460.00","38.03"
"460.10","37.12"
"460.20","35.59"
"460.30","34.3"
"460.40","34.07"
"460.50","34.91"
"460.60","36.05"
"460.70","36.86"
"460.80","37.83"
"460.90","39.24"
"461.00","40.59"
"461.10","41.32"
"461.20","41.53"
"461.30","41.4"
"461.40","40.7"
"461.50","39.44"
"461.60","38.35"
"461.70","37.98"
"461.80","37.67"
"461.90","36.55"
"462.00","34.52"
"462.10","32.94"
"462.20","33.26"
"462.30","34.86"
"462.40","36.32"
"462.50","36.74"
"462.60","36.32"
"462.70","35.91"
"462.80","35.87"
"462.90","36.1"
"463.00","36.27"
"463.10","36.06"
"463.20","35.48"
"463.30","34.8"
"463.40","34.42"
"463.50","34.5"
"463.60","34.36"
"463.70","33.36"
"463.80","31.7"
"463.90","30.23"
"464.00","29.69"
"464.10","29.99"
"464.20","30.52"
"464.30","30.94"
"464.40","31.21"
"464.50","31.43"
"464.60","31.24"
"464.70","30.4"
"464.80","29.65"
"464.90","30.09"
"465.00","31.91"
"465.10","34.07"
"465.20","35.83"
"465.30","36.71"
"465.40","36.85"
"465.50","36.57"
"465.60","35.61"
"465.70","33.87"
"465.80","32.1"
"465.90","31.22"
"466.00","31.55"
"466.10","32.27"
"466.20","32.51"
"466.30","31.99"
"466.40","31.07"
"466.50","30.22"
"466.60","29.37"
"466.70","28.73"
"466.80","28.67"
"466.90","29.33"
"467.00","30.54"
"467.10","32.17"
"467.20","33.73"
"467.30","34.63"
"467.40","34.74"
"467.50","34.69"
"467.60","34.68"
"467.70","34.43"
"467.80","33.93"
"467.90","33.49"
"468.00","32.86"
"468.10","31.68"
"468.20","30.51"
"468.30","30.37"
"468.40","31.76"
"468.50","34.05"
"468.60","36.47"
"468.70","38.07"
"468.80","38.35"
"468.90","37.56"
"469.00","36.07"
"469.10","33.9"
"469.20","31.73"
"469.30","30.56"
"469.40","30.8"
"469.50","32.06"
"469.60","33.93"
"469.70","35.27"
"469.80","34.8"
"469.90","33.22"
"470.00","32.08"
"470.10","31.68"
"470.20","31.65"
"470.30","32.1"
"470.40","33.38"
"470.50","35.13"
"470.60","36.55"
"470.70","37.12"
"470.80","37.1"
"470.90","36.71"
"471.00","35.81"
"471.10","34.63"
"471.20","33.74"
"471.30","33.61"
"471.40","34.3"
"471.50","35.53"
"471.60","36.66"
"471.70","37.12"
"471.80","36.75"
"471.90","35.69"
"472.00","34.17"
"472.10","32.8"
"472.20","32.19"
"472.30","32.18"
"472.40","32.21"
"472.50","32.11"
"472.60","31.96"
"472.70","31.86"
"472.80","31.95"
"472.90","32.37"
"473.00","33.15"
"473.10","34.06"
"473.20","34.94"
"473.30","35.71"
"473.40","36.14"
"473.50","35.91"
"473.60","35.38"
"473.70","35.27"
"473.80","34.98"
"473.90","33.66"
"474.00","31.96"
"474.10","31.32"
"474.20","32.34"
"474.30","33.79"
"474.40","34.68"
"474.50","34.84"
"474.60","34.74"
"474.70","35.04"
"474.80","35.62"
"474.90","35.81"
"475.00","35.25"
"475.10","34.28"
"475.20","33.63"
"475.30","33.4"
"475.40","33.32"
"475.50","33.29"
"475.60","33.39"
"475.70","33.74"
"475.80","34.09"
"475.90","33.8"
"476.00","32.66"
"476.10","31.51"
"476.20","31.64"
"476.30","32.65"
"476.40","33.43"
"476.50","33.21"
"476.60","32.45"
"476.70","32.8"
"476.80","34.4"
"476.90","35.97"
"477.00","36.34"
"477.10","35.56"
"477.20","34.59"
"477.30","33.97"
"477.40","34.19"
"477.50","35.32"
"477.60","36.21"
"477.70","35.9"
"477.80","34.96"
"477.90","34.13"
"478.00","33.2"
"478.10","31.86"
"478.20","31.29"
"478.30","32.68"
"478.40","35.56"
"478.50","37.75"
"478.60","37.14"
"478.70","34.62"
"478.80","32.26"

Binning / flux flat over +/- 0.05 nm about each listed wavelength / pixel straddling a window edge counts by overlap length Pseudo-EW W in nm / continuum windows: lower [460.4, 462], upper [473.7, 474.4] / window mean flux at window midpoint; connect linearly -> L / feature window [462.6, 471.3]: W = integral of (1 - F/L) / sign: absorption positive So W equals 0.67 nm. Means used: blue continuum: 38.4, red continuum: 33.3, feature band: 33.3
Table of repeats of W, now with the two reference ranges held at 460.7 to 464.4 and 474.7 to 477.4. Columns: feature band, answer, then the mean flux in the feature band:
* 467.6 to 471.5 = 0.086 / 34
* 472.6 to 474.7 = 0.018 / 33.9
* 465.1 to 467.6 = 0.173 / 32.8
